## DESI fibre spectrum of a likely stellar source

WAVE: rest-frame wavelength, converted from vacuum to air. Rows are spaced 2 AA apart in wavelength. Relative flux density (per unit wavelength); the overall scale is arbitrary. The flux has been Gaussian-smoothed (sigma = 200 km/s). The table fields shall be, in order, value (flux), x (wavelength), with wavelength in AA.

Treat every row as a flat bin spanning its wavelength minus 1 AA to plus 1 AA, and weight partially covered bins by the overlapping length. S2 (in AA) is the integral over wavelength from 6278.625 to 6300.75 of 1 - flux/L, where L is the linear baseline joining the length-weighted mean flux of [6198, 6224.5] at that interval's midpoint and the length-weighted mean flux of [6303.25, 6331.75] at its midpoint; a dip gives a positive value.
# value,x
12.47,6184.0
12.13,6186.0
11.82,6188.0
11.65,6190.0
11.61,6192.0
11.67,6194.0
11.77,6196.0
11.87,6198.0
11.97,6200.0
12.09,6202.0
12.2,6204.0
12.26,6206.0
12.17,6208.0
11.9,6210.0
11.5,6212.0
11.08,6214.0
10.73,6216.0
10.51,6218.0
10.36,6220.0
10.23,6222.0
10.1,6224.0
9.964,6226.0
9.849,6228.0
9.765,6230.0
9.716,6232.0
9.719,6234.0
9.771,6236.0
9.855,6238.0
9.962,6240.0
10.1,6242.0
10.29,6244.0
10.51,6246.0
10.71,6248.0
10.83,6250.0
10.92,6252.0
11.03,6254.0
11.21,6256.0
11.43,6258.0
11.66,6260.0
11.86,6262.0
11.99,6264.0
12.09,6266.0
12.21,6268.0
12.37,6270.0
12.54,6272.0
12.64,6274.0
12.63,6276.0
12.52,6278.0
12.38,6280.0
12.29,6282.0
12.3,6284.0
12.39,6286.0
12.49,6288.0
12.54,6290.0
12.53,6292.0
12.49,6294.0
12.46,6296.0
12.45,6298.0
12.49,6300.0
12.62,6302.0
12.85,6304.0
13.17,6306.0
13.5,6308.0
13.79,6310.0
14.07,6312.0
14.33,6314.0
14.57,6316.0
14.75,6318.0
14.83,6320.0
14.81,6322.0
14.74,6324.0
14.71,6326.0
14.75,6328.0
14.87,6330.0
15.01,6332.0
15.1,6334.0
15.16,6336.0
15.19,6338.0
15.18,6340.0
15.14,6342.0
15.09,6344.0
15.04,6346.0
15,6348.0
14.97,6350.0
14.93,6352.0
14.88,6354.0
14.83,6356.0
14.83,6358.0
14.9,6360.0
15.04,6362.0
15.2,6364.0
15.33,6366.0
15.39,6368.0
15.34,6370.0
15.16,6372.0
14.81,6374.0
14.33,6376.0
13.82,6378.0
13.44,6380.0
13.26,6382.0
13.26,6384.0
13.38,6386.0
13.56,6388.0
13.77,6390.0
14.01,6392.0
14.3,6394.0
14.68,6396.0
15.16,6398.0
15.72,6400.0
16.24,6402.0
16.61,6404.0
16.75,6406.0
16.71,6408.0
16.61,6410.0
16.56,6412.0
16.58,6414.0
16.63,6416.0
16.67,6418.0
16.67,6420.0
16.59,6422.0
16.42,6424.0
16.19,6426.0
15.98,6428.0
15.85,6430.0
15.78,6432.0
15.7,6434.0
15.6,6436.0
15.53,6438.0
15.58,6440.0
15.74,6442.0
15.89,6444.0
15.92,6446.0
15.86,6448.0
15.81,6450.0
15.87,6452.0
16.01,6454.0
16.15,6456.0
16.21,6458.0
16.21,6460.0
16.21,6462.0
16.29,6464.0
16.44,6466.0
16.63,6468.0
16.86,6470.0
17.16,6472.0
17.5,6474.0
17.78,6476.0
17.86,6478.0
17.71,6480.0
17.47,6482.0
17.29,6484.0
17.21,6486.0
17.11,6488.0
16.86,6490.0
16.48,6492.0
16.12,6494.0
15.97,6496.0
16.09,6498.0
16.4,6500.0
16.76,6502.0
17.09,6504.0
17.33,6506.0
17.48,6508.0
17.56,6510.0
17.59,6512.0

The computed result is 1.8 AA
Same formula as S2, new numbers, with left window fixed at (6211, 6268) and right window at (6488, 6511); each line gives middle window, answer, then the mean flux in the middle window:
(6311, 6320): -1.47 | 14.5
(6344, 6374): -3.55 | 15.1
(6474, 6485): -0.90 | 17.6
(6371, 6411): -1.56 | 14.8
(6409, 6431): -2.28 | 16.4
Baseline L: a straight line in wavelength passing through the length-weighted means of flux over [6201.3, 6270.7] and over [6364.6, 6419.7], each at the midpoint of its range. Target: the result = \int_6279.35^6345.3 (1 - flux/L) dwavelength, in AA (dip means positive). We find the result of -4.0 AA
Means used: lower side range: 10.9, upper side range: 15.1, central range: 13.8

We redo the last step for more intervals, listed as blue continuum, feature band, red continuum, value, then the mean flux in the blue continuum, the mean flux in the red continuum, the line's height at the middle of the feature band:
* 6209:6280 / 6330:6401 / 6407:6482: -2.33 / 11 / 16.4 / 14.3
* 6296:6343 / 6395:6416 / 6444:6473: -0.96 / 14.2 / 16.2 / 15.5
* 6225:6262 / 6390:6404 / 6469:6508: -0.46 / 10.4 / 17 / 14.6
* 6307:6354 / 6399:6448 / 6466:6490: 0.46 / 14.8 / 17.3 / 16.3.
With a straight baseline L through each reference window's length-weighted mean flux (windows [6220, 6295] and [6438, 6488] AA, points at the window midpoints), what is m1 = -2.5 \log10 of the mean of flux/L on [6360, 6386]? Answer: -0.02 mag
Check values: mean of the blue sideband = 11.3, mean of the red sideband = 16.6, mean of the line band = 14.5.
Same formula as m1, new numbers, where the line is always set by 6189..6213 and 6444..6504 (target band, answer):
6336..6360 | -0.04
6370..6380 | 0.03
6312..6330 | -0.05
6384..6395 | 0.11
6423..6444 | 0.01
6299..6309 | 0.06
